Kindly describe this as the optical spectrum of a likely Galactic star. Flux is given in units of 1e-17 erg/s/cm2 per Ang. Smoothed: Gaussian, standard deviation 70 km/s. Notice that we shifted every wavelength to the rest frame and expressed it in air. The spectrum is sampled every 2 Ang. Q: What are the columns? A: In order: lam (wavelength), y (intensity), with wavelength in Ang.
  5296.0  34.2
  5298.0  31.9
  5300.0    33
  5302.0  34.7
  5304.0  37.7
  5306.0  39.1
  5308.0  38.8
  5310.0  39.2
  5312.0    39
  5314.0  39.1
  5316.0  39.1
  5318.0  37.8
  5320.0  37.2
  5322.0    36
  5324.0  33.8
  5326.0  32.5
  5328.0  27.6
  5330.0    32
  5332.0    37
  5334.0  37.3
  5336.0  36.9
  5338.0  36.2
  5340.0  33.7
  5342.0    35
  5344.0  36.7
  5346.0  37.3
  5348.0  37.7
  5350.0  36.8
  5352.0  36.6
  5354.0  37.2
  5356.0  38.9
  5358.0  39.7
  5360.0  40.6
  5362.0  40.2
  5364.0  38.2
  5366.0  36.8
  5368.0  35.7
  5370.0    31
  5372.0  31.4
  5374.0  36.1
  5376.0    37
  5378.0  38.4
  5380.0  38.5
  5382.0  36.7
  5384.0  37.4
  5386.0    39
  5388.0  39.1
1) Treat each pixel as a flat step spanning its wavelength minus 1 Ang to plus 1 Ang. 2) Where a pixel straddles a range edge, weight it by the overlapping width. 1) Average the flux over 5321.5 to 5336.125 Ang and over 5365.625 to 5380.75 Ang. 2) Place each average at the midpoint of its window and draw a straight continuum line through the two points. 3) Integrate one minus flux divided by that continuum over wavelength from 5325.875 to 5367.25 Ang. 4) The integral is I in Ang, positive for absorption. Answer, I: -2.3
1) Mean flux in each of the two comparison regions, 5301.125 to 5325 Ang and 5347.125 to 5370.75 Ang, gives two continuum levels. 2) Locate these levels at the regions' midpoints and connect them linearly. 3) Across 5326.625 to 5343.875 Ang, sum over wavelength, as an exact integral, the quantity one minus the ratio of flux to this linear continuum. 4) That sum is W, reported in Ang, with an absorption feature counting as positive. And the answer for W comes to 1.40 Ang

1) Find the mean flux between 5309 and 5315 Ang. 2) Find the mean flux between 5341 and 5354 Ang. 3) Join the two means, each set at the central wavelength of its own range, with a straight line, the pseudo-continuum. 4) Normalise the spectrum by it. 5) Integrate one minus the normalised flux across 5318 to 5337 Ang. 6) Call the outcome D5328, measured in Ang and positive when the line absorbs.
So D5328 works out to 1.7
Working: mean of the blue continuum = 39.1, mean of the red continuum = 36.7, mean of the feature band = 34.7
